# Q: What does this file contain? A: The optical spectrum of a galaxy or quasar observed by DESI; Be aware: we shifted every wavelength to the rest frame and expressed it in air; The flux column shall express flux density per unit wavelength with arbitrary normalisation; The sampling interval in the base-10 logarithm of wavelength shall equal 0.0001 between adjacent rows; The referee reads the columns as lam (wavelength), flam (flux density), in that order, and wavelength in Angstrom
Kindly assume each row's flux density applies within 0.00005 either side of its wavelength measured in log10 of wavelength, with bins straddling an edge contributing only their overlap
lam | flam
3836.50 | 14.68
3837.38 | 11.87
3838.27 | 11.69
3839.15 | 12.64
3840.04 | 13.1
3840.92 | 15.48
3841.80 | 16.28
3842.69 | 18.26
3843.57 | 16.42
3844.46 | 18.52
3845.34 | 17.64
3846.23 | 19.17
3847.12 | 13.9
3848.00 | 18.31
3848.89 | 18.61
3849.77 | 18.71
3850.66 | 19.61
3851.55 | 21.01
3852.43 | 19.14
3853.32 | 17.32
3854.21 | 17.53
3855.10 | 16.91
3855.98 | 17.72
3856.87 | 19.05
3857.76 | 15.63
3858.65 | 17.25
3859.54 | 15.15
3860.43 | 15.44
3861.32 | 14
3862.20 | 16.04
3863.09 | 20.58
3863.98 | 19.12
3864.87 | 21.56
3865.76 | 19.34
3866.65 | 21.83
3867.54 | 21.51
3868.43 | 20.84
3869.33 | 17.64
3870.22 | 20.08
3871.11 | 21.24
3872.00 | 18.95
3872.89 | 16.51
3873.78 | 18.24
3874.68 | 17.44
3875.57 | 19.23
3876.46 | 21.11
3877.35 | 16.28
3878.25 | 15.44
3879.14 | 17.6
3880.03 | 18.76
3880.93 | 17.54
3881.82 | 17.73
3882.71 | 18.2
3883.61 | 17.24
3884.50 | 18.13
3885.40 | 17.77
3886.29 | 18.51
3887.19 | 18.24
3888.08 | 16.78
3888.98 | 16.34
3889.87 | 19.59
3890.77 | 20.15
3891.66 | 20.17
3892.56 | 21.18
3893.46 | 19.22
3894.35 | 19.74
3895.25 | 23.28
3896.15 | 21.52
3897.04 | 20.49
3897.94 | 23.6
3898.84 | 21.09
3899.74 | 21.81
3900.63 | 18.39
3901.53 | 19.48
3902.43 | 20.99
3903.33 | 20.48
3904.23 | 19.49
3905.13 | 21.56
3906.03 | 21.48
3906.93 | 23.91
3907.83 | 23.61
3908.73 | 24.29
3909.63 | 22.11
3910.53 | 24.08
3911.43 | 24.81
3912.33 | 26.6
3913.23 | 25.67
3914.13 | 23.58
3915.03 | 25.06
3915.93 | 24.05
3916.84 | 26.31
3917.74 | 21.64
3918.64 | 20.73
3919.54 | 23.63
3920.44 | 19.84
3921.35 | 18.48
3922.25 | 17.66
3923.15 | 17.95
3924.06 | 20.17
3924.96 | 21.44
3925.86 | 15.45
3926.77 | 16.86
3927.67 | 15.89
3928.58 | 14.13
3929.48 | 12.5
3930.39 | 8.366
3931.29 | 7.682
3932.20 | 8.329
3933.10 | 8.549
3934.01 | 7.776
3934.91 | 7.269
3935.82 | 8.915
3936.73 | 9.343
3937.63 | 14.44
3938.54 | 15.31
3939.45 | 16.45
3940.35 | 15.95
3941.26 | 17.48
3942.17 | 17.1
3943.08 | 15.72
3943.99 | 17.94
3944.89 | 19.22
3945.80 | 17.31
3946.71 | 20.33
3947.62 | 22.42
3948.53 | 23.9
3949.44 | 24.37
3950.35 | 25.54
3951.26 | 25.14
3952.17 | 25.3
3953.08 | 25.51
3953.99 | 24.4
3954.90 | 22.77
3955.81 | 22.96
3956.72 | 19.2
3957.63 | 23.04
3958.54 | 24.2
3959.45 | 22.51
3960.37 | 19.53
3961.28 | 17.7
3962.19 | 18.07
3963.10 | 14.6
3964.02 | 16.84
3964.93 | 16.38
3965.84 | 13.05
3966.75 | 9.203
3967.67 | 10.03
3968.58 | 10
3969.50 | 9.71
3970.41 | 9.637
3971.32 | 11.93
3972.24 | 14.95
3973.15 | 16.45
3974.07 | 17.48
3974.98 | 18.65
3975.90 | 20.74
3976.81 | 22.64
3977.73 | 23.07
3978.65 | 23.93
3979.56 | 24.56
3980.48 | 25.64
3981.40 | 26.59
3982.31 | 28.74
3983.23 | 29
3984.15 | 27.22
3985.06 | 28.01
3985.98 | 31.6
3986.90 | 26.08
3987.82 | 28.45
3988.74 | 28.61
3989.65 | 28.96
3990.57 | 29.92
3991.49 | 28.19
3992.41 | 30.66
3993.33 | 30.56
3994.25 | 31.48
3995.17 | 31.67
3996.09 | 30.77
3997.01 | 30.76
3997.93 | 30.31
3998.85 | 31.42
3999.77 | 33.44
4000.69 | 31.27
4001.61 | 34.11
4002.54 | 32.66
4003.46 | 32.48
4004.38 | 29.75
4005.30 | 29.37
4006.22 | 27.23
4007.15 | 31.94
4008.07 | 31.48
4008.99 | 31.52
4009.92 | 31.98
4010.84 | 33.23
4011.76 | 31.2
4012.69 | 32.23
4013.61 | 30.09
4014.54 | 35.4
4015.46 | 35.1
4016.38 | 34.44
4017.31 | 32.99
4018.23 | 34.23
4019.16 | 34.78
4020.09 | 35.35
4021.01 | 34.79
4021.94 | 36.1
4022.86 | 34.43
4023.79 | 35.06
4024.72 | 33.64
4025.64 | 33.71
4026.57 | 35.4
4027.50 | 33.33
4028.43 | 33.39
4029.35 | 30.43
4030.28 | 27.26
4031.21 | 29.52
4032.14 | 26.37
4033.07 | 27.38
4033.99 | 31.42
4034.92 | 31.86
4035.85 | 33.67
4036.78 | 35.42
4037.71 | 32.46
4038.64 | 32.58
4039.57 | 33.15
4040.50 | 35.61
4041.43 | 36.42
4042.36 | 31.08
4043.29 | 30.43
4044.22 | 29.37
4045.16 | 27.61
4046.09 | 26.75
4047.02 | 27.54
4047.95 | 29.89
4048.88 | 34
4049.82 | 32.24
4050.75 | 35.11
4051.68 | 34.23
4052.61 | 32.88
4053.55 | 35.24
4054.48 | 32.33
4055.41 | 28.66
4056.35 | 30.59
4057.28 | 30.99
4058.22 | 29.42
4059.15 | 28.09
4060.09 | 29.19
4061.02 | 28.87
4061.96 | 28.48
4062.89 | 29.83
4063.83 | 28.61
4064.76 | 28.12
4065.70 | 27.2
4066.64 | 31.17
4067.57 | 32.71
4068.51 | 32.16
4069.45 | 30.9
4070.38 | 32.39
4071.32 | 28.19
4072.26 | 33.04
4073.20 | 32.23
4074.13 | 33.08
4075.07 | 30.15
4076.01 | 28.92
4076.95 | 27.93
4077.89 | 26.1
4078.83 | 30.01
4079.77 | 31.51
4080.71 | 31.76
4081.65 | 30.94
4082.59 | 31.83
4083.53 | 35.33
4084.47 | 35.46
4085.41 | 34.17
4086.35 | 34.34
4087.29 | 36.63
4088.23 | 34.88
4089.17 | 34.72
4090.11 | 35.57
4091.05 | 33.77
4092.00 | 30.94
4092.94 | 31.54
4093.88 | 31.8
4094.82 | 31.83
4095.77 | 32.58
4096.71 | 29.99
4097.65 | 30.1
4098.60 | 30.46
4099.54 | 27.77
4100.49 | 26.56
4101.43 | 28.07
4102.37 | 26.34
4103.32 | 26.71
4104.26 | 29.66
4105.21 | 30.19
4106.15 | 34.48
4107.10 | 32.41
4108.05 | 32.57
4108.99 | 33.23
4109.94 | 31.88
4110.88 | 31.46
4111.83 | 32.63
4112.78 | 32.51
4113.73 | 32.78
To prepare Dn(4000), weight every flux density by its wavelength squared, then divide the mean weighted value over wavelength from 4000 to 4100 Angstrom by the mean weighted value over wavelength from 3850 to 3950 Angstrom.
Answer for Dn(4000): 1.84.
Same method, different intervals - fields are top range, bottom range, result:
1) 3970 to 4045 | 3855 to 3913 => 1.62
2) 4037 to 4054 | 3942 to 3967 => 1.66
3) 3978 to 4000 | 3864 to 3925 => 1.49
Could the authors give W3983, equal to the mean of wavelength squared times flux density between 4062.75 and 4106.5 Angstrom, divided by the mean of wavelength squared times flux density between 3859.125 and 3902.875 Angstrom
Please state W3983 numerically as 1.81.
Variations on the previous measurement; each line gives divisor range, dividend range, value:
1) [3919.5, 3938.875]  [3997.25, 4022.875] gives 2.45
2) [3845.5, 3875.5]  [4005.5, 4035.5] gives 1.91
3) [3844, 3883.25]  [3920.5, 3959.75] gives 1.00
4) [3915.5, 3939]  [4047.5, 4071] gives 2.14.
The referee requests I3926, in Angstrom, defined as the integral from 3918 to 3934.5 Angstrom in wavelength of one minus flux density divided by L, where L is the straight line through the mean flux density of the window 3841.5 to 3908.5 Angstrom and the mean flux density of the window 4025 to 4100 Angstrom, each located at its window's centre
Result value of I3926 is 5.1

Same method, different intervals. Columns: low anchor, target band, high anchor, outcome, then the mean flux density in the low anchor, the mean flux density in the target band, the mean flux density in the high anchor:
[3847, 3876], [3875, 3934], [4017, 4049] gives 6.5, 18.4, 19.3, 32.2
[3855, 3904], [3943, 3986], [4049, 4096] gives 7.3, 18.9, 20.3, 31.6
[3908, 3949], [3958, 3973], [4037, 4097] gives 4.5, 17.9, 15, 31.5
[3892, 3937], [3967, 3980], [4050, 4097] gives 3.9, 19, 16.6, 31.5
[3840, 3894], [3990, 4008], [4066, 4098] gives -2.9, 18.2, 30.9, 32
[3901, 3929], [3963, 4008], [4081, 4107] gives 1.7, 21.3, 24.7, 31.7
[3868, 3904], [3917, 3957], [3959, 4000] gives 6.8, 19.2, 17.6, 22.8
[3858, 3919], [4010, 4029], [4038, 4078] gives -3.7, 20.1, 33.9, 30.8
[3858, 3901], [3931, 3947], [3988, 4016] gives 7.3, 18.9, 13.6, 31.3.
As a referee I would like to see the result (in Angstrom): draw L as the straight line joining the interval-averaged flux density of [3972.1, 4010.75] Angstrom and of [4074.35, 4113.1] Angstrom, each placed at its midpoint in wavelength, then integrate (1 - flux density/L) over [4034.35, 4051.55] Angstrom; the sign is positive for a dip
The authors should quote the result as -1.27 Angstrom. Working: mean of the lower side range 28.1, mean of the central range 32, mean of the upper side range 31.5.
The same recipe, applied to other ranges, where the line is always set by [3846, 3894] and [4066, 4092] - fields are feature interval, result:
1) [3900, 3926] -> -0.9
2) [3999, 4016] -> -2.8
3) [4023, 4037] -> -1.4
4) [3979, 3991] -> -0.9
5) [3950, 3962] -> 0.6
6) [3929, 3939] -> 5.6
